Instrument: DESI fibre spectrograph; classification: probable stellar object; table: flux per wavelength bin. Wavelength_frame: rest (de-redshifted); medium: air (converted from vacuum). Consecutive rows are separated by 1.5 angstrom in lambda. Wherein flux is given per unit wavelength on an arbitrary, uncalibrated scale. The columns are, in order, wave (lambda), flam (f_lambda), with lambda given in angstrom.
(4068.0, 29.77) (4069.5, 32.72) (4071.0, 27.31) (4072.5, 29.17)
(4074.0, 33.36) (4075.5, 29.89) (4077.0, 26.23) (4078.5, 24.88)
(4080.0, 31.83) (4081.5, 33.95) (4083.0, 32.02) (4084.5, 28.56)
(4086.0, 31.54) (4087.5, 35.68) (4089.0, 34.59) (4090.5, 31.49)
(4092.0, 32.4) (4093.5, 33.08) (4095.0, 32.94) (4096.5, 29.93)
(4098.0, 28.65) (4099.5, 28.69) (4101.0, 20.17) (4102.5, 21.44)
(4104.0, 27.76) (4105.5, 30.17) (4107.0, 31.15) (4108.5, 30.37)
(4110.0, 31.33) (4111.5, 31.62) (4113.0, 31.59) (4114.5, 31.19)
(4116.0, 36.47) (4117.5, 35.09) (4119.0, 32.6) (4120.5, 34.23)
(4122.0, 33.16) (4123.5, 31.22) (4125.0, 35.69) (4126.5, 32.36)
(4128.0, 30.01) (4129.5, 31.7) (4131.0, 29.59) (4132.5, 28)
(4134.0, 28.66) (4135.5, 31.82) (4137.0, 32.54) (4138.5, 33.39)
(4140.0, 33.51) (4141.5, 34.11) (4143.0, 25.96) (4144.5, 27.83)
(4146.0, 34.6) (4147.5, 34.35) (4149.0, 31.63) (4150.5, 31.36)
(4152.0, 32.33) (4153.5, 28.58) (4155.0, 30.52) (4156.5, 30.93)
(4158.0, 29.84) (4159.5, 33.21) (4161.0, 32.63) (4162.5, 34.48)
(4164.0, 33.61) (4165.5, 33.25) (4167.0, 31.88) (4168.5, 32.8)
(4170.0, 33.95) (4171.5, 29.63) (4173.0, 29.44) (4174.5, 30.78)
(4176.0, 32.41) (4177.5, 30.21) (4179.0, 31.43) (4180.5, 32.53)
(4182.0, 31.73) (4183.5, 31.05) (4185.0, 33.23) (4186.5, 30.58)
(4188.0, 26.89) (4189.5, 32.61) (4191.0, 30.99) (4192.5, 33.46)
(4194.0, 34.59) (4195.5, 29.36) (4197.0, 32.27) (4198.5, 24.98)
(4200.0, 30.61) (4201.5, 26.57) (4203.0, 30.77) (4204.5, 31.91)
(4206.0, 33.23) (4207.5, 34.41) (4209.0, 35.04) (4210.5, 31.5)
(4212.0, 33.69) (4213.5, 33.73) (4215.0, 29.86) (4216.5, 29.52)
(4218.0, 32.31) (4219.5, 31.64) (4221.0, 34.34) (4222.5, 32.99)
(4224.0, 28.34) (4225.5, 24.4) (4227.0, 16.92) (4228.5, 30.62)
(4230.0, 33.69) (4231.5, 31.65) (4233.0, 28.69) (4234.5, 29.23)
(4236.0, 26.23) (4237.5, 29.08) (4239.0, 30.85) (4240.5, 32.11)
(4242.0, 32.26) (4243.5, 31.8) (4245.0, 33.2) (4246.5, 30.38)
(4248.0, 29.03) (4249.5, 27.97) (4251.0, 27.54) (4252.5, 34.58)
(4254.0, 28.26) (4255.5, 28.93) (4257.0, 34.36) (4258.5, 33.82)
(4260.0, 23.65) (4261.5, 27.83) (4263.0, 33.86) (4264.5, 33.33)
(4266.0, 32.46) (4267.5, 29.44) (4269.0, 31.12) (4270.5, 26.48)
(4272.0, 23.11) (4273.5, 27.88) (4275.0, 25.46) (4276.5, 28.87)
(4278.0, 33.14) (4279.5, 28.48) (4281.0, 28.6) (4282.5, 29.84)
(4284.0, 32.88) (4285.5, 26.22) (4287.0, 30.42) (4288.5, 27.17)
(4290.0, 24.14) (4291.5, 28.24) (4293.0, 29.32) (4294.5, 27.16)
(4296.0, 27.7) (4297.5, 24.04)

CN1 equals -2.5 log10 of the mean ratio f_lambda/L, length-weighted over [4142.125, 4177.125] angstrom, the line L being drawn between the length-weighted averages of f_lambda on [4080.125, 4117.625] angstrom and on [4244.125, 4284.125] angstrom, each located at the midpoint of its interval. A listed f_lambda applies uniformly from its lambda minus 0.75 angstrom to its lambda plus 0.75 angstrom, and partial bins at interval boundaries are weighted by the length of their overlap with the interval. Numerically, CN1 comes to -0.040 mag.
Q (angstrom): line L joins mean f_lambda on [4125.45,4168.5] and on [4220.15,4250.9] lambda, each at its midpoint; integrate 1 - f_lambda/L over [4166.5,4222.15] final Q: -1.79 angstrom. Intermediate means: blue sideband 31.6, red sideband 29.6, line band 31.5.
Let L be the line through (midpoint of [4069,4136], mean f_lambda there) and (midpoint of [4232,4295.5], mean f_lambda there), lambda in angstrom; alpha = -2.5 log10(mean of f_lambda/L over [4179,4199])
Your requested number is -0.04 mag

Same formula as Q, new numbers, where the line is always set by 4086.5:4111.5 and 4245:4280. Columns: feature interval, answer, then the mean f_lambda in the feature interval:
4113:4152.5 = -2.7 angstrom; 32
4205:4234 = -1.1 angstrom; 30.9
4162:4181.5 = -1.4 angstrom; 32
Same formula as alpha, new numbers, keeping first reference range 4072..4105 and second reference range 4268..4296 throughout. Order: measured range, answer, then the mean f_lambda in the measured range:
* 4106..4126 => -0.11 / 32.7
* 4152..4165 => -0.09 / 31.8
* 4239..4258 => -0.09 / 30.9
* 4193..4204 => -0.04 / 30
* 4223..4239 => 0.02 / 28.1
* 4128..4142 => -0.07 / 31.4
